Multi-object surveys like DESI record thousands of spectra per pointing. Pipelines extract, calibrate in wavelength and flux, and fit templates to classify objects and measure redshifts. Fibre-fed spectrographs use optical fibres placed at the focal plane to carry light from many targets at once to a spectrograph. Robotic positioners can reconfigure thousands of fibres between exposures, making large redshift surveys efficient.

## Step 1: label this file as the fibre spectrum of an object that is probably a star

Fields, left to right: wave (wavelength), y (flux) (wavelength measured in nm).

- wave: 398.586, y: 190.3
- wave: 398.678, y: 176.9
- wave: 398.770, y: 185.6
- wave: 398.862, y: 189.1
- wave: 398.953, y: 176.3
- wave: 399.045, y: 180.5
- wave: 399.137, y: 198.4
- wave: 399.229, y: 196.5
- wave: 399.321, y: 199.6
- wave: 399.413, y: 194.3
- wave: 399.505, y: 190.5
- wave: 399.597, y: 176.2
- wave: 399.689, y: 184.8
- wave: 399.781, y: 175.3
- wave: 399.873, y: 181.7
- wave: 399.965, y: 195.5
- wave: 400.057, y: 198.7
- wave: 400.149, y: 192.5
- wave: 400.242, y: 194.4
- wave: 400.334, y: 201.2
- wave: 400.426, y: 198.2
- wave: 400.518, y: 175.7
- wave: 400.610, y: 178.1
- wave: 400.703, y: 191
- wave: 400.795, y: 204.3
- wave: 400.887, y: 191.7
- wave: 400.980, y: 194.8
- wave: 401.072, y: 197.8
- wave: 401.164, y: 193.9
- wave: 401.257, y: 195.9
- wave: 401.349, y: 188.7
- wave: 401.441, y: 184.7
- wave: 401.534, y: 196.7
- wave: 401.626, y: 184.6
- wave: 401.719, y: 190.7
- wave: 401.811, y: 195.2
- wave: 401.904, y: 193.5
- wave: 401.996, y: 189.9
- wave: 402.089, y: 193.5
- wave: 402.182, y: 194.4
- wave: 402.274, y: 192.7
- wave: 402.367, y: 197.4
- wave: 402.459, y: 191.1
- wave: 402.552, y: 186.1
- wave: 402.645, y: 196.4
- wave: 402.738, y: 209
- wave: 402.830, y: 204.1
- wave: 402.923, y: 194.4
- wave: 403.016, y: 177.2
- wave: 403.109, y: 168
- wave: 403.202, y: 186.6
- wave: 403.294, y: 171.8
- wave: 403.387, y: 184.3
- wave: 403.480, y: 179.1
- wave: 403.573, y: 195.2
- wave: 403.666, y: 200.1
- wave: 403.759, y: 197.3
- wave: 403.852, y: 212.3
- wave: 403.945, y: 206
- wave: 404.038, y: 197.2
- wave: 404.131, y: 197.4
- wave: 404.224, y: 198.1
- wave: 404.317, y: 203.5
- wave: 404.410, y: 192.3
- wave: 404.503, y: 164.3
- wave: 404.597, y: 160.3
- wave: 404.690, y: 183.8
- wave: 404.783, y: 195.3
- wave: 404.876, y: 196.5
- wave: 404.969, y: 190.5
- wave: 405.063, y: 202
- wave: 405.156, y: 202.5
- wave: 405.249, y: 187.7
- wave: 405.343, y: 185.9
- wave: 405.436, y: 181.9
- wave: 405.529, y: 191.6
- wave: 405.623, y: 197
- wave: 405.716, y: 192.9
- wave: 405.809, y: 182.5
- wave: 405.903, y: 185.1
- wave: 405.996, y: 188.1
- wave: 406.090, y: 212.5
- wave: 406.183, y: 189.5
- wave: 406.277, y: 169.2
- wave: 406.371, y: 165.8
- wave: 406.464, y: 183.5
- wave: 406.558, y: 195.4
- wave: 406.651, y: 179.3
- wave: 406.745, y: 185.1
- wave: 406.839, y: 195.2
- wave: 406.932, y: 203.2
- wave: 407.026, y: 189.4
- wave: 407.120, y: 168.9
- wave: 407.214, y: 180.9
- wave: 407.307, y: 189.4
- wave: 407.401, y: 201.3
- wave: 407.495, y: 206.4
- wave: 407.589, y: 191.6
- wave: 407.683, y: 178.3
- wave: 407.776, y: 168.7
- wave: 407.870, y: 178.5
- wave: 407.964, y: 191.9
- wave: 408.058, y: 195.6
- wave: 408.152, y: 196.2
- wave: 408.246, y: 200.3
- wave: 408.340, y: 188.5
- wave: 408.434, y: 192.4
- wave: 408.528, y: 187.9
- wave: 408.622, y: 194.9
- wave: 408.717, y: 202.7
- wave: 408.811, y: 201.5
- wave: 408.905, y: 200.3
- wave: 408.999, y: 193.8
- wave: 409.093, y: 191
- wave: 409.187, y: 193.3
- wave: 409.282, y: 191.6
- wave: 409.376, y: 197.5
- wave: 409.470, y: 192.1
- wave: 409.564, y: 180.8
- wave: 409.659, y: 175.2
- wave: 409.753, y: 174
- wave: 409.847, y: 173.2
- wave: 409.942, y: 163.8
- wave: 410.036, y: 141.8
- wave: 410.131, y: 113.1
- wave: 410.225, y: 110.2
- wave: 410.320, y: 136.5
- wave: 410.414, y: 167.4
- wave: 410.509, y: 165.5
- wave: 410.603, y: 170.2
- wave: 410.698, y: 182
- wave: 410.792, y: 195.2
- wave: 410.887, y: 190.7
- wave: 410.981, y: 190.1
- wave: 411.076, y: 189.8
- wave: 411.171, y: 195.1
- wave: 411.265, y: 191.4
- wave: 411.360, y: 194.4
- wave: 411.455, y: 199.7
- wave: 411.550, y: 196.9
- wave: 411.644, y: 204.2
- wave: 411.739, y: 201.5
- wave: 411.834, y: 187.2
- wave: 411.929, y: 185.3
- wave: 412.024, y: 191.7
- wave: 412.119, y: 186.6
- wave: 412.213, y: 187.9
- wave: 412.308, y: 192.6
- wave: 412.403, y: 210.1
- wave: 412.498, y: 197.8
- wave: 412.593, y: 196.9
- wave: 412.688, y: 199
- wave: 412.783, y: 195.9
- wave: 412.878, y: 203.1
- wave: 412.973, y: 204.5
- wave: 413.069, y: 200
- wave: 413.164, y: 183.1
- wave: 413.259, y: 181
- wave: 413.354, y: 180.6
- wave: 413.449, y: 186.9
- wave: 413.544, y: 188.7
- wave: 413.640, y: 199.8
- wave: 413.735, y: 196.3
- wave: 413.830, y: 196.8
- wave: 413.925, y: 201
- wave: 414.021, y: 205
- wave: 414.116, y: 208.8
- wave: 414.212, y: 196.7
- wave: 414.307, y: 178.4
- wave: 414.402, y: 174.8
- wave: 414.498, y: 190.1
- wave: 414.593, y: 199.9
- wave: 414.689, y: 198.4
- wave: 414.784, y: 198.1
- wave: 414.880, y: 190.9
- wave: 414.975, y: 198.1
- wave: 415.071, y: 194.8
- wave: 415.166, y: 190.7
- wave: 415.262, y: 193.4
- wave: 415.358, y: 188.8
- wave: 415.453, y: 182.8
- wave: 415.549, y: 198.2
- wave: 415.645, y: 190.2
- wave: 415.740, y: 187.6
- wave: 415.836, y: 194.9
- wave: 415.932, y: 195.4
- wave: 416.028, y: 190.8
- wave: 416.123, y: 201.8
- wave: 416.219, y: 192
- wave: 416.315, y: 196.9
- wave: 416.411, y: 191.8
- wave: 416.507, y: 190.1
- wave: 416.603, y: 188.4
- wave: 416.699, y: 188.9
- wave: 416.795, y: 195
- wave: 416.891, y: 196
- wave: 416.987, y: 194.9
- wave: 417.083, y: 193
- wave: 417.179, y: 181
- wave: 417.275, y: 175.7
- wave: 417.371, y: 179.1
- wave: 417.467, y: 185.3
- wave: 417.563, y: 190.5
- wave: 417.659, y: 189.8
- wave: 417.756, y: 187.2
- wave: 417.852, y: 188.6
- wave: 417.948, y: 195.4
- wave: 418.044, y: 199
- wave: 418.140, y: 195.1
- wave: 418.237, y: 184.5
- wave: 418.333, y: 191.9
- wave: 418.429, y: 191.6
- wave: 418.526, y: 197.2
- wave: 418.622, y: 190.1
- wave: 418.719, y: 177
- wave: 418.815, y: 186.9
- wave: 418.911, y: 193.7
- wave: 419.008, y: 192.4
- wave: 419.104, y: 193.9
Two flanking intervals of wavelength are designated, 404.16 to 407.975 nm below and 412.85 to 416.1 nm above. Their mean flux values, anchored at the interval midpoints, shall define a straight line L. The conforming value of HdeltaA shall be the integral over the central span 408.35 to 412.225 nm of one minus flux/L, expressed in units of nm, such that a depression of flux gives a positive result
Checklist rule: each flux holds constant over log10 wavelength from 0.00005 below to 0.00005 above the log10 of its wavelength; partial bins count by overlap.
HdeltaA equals 0.17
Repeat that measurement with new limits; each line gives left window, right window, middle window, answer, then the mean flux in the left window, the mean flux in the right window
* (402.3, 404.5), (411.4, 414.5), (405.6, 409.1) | 0.06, 193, 194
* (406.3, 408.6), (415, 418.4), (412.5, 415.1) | -0.06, 188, 191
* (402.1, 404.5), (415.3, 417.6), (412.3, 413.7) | -0.03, 193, 190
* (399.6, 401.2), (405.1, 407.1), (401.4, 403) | -0.03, 191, 189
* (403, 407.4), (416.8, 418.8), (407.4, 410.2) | 0.07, 189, 189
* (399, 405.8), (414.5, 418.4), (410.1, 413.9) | 0.10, 191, 192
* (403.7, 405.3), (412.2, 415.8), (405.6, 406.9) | 0.04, 193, 194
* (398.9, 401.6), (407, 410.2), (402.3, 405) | -0.04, 191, 184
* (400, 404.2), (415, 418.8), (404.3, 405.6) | 0.03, 193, 191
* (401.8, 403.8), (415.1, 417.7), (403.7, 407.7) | 0.01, 191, 191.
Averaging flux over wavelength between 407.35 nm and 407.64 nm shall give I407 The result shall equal 199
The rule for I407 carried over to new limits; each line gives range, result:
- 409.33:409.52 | 195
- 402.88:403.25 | 182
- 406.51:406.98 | 192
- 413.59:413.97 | 198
